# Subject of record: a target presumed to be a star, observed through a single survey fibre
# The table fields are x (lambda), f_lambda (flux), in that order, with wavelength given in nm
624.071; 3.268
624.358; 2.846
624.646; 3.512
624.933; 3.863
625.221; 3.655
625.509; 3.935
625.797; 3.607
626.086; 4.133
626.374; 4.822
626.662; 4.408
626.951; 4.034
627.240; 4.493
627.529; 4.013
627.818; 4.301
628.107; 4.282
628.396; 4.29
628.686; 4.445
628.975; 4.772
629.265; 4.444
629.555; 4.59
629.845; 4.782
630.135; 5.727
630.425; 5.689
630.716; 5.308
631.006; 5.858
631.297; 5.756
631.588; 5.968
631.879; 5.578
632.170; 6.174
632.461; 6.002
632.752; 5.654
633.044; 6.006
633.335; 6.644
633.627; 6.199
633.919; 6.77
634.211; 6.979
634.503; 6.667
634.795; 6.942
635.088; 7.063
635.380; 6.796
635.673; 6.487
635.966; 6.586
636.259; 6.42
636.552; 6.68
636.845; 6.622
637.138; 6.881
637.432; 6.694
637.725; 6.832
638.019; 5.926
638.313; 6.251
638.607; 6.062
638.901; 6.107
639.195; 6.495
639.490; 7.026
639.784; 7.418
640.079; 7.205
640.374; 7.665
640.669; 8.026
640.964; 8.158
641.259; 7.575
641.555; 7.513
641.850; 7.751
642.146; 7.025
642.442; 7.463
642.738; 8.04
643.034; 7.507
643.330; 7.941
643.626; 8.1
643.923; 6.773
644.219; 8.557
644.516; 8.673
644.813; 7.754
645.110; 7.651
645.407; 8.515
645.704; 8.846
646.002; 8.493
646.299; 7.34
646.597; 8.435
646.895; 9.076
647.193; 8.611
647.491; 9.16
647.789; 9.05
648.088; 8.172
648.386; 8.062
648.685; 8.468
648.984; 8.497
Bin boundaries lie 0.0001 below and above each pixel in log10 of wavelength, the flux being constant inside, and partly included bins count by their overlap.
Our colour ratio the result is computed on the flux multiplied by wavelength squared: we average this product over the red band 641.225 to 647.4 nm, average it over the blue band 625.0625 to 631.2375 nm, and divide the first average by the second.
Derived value 1.84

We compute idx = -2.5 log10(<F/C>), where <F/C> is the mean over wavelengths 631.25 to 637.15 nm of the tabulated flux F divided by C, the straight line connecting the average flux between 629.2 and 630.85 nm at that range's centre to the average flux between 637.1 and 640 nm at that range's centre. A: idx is -0.105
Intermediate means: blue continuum 5.12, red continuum 6.57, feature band 6.42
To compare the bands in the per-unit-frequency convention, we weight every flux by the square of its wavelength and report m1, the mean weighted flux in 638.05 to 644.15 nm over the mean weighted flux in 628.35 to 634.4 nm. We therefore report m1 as 1.3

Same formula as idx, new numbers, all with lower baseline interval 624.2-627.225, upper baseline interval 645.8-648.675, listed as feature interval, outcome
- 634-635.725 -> -0.17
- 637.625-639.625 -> 0.05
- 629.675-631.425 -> -0.12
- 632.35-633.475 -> -0.12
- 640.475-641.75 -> -0.09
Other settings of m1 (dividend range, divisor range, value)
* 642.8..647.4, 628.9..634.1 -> 1.50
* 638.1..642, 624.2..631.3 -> 1.67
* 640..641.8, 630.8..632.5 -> 1.35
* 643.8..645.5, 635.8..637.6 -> 1.23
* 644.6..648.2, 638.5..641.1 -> 1.20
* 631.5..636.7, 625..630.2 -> 1.51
